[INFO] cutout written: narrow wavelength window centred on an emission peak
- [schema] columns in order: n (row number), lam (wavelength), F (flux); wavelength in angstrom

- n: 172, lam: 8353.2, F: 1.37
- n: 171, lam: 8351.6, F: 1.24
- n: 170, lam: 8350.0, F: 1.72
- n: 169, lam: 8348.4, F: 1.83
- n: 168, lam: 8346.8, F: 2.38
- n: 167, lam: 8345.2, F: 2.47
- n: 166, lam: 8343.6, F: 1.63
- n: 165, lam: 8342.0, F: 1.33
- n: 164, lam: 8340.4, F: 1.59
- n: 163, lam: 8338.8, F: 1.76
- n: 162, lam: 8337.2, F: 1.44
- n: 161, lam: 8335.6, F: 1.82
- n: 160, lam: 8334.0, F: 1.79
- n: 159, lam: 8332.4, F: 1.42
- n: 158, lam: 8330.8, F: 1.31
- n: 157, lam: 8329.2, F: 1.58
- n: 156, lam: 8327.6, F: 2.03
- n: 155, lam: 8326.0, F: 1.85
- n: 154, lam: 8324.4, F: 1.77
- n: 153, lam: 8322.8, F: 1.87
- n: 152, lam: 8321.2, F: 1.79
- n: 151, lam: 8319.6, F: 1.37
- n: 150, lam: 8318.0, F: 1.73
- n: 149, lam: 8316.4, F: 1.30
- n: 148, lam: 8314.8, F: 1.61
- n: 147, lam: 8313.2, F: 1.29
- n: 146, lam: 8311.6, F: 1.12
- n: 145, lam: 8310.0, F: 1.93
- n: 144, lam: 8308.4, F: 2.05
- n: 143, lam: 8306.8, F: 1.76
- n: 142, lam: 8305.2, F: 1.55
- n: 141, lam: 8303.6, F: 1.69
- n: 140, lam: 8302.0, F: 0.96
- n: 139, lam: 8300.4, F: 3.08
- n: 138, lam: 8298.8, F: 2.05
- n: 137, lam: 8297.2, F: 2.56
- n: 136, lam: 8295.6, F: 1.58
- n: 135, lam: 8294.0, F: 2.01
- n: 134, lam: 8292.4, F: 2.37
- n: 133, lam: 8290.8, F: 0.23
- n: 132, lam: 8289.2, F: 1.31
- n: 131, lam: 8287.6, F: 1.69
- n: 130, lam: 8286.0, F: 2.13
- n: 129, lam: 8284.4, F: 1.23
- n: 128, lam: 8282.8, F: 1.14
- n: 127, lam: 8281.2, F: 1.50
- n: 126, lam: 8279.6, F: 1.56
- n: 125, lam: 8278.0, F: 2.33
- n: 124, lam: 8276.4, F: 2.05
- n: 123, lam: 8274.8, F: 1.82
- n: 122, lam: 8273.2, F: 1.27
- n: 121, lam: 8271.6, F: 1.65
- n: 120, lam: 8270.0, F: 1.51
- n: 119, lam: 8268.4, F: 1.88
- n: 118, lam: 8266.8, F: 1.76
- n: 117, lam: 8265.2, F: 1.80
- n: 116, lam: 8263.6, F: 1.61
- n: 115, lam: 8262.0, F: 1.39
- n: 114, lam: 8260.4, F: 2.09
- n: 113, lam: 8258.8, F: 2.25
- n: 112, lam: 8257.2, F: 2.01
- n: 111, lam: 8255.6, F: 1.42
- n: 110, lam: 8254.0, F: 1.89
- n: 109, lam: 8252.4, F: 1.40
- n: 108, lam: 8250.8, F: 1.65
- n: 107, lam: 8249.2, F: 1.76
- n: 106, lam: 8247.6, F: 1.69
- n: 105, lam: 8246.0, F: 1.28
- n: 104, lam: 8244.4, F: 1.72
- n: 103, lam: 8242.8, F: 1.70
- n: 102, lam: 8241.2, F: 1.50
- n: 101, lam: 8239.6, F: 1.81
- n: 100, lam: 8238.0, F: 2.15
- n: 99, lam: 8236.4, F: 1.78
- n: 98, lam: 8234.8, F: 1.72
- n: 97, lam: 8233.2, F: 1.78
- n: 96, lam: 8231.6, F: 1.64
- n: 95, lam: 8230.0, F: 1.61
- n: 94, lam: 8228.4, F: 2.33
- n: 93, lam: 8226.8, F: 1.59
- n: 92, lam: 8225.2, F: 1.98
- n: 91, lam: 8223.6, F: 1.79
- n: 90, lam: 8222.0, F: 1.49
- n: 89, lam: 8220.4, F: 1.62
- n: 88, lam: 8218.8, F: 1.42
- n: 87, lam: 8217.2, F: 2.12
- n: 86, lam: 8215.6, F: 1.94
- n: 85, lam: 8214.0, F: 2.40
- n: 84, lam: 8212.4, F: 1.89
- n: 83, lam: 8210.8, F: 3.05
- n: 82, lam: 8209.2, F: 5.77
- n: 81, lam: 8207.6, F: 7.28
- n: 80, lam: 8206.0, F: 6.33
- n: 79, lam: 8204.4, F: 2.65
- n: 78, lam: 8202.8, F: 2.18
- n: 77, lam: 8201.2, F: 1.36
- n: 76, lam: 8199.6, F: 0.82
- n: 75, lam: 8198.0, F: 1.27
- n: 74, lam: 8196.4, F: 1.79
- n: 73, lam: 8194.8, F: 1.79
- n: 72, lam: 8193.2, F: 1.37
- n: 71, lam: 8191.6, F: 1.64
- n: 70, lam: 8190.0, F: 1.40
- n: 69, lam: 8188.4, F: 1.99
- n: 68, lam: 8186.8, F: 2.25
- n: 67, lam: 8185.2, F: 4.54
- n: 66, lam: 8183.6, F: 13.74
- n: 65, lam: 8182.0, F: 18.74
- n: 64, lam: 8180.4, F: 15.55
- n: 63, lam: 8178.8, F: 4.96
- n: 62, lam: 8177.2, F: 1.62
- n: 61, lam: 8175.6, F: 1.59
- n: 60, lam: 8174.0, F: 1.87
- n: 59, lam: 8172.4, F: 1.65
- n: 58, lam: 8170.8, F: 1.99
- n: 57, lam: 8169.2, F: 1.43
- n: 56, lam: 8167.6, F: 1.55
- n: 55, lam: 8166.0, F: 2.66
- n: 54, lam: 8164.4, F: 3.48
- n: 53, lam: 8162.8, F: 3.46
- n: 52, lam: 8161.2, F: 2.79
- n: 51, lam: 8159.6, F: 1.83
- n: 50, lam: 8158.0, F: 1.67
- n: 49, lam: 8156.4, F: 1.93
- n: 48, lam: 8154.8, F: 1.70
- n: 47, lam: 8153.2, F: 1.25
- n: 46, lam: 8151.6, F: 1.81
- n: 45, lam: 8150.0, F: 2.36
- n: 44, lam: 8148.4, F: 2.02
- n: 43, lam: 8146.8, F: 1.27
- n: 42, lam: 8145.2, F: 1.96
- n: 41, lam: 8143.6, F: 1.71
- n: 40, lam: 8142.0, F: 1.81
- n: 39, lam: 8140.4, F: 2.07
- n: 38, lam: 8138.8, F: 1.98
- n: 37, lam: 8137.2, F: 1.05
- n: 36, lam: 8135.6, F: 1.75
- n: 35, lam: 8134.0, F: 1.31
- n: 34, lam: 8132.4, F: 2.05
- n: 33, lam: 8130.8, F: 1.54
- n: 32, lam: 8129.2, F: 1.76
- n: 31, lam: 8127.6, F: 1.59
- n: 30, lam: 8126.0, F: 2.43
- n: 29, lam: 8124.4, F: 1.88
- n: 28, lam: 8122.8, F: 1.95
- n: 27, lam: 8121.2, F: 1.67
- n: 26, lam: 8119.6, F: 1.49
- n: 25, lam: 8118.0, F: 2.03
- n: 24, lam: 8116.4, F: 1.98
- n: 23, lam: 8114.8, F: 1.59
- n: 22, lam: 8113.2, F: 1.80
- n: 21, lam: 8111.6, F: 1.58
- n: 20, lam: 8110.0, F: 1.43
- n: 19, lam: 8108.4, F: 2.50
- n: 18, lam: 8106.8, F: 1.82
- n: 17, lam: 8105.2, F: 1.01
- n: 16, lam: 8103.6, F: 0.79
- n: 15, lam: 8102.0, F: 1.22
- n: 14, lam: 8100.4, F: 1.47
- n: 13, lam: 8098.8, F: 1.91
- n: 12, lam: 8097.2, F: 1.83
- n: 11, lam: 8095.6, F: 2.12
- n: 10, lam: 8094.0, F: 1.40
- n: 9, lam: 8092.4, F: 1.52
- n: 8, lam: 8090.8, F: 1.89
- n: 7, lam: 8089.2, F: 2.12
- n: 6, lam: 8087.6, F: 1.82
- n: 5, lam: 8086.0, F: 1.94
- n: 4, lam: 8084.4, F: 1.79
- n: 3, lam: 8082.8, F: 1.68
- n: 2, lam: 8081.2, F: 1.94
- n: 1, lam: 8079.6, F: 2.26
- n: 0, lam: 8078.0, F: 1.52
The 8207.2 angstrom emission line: [N II] 6583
